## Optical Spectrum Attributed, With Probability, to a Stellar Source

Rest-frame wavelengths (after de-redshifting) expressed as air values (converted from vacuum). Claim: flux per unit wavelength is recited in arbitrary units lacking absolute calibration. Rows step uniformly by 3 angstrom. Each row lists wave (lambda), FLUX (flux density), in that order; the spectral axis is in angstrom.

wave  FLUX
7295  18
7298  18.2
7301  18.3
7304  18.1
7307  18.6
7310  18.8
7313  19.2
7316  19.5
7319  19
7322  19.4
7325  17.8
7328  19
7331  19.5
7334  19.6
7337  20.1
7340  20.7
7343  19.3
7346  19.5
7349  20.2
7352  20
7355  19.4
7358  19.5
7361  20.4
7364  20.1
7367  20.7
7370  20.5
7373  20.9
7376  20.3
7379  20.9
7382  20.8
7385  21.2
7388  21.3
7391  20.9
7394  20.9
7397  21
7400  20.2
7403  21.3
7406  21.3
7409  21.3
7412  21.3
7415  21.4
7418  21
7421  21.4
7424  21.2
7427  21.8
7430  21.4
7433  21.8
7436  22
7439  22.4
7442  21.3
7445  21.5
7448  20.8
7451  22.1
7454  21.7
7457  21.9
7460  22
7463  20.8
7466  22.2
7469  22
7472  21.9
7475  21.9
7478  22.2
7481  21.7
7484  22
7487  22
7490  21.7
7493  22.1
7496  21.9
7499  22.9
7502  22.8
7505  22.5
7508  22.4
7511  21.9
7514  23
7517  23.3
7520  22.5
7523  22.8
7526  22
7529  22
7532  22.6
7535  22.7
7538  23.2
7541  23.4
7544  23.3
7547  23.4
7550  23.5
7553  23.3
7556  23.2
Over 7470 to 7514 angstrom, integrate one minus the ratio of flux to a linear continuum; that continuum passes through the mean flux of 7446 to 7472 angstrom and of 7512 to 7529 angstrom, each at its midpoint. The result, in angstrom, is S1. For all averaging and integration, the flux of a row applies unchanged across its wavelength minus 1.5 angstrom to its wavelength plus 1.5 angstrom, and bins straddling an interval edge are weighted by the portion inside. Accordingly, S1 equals 0.1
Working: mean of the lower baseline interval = 21.7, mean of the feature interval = 22.2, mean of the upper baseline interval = 22.6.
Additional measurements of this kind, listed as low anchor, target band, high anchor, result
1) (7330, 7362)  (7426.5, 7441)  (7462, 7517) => -0.42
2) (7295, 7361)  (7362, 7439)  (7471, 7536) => -2.25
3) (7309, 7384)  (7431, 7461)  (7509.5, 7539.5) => -0.52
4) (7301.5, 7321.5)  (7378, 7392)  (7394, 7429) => -0.31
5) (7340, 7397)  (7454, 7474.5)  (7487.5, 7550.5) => 0.03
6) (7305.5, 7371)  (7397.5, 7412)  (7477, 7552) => -0.25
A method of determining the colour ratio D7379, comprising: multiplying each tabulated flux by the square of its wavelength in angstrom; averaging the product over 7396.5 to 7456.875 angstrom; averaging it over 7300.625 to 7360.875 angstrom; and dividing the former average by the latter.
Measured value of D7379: 1.1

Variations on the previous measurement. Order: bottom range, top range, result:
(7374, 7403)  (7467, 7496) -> 1.08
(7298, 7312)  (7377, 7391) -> 1.16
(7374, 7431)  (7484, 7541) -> 1.10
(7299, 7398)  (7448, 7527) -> 1.16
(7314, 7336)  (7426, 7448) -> 1.17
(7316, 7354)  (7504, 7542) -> 1.22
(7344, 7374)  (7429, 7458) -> 1.10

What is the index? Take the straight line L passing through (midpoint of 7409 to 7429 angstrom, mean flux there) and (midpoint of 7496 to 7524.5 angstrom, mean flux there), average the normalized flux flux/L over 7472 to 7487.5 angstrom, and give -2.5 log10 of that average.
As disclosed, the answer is 0.01 mag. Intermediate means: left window 21.3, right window 22.6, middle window 22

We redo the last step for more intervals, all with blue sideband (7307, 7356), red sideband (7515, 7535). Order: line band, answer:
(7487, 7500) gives 0.00 mag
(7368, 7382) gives -0.03 mag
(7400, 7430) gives -0.03 mag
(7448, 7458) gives -0.02 mag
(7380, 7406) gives -0.03 mag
